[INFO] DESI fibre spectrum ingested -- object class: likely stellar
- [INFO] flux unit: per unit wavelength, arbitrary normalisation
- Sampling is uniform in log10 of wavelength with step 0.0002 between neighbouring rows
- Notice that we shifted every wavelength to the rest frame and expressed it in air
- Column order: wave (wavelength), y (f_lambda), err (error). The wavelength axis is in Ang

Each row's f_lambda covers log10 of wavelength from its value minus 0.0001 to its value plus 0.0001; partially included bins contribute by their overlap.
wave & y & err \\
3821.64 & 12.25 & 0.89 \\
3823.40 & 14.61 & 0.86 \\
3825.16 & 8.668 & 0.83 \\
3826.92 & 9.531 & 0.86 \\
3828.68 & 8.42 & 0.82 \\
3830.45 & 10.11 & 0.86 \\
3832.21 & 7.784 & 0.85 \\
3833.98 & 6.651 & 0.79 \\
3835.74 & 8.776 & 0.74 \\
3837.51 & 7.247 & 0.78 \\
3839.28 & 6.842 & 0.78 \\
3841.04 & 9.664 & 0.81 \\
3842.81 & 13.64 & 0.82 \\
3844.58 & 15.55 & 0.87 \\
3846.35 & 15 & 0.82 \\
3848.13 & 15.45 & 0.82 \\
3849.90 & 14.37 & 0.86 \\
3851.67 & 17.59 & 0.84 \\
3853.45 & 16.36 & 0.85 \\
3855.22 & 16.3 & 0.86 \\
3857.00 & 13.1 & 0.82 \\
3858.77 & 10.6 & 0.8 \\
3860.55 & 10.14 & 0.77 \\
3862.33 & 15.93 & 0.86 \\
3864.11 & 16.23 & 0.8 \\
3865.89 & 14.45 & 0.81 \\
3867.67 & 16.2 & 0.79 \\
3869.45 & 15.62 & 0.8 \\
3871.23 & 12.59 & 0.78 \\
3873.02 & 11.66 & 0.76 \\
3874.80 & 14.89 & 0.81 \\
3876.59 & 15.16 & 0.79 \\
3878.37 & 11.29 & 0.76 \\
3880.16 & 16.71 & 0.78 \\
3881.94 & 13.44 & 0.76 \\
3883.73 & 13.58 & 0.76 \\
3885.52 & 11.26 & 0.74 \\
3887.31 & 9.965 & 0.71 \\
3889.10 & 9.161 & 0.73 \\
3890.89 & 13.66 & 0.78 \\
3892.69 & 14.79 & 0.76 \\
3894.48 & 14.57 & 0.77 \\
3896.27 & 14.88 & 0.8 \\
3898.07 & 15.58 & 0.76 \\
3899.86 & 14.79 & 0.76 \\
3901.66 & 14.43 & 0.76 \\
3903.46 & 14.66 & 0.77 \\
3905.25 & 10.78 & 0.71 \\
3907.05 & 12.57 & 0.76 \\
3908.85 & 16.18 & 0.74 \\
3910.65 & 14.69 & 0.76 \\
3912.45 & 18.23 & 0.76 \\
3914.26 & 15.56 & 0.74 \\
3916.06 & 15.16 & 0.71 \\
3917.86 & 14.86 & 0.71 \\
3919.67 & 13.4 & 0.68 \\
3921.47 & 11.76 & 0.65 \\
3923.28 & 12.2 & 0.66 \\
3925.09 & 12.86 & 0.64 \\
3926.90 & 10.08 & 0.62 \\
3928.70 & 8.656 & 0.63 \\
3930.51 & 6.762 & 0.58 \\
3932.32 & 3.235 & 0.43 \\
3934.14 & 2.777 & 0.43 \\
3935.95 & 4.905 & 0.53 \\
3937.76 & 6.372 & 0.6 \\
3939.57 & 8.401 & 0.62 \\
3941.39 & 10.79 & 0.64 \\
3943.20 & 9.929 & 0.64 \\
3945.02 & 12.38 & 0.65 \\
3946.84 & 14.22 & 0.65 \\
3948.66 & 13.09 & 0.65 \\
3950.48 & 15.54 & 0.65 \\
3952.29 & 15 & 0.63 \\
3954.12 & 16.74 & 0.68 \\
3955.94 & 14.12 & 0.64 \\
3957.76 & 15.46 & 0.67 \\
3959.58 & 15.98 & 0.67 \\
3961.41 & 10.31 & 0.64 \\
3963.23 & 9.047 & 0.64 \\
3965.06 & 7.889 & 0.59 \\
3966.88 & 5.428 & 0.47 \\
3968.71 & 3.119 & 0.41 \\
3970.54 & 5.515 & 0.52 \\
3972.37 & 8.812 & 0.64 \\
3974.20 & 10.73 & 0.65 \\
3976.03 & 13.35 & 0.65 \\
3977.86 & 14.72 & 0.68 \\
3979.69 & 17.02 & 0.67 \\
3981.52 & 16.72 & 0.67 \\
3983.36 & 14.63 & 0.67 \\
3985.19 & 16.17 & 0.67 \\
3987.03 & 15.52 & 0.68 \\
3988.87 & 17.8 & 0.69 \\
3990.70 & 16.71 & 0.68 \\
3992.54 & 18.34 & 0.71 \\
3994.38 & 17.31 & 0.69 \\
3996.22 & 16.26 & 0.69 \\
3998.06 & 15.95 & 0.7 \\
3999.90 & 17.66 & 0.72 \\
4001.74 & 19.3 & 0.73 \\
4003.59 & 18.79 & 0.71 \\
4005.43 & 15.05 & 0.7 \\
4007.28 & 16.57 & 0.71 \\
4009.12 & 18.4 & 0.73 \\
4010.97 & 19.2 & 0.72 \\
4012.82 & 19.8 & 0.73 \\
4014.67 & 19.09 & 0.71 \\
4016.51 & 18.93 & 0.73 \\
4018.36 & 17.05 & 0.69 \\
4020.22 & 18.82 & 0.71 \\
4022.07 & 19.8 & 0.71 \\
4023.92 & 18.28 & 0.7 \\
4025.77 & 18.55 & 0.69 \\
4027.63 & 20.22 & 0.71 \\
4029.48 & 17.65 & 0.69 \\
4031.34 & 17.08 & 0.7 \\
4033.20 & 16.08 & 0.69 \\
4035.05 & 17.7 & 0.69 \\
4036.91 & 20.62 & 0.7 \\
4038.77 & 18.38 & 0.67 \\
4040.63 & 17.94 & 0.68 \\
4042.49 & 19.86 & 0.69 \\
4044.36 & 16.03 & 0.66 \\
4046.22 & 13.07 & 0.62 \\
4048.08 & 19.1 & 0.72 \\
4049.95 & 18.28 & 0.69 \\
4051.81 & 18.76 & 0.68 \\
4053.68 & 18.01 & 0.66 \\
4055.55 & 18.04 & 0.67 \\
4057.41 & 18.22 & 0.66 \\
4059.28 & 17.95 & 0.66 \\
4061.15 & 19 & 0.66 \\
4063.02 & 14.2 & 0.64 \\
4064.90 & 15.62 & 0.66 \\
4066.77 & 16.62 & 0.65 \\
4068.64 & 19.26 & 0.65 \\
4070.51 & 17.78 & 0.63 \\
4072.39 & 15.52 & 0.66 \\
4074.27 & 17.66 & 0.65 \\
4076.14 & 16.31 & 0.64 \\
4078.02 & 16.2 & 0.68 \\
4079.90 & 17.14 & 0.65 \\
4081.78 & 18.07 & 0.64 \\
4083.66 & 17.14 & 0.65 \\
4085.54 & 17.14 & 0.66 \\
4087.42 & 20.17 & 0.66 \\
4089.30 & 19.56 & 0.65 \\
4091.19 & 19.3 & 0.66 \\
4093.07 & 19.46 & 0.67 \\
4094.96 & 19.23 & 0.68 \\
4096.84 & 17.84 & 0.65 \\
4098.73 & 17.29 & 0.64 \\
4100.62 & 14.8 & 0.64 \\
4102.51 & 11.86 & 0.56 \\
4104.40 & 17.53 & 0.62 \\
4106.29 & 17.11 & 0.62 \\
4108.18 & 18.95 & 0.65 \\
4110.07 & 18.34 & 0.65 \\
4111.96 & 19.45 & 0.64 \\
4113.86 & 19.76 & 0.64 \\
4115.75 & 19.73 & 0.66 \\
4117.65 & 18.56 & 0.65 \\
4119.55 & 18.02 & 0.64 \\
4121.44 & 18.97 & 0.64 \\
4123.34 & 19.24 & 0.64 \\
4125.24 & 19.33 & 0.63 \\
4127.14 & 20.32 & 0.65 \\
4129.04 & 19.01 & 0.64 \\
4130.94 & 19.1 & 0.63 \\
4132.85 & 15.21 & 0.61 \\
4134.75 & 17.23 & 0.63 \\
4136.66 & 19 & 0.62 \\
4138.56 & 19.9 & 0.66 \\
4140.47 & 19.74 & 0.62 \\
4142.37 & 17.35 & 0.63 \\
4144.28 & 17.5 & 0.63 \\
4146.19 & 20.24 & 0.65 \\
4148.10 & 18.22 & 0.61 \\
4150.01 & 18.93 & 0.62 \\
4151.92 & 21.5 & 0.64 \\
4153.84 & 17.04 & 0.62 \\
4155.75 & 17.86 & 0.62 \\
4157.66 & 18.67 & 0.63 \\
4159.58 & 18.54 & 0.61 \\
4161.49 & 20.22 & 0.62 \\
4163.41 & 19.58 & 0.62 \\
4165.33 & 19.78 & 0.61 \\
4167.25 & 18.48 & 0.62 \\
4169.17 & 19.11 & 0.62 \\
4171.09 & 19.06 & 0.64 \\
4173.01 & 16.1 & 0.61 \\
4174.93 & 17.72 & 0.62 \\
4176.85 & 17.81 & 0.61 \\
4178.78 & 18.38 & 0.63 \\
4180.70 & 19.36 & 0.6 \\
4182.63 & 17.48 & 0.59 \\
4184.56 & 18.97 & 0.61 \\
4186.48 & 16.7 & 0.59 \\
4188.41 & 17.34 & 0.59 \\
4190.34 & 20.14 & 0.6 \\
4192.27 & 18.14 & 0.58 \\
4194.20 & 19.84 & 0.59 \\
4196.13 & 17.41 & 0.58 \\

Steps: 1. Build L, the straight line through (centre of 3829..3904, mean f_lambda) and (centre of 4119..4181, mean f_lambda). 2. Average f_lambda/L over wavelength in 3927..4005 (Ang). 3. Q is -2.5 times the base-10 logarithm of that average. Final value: 0.21 mag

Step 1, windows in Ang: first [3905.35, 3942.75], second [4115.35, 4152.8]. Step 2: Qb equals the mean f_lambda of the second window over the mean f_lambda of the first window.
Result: 1.72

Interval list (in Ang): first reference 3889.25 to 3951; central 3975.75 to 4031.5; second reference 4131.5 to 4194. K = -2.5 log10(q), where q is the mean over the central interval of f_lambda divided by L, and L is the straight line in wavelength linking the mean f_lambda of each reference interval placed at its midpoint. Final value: -0.22 mag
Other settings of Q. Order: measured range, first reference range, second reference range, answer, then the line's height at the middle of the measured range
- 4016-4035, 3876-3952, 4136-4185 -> -0.20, 15.2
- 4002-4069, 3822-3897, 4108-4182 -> -0.10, 16.4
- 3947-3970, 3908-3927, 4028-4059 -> 0.29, 15.4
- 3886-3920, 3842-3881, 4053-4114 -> 0.07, 15.1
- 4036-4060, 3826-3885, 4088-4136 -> -0.07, 16.9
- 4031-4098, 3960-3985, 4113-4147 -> -0.15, 15.5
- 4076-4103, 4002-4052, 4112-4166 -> 0.06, 18.5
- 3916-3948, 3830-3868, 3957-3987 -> 0.22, 12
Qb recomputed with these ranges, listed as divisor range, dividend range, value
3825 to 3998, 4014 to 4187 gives 1.44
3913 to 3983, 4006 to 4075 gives 1.60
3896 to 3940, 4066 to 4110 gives 1.49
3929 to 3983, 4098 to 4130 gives 1.70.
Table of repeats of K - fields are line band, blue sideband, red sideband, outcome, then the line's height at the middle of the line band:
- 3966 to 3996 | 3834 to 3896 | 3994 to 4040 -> 0.27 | 17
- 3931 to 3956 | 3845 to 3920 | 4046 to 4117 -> 0.42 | 15.3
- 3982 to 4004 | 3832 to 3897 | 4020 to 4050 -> -0.01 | 16.8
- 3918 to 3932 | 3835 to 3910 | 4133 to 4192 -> 0.32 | 14.4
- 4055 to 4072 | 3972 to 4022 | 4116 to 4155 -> 0.02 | 17.7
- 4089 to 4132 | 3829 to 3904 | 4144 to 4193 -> -0.05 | 17.5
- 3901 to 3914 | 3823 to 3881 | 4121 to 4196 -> -0.06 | 13.7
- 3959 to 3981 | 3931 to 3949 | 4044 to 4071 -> 0.06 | 10.7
